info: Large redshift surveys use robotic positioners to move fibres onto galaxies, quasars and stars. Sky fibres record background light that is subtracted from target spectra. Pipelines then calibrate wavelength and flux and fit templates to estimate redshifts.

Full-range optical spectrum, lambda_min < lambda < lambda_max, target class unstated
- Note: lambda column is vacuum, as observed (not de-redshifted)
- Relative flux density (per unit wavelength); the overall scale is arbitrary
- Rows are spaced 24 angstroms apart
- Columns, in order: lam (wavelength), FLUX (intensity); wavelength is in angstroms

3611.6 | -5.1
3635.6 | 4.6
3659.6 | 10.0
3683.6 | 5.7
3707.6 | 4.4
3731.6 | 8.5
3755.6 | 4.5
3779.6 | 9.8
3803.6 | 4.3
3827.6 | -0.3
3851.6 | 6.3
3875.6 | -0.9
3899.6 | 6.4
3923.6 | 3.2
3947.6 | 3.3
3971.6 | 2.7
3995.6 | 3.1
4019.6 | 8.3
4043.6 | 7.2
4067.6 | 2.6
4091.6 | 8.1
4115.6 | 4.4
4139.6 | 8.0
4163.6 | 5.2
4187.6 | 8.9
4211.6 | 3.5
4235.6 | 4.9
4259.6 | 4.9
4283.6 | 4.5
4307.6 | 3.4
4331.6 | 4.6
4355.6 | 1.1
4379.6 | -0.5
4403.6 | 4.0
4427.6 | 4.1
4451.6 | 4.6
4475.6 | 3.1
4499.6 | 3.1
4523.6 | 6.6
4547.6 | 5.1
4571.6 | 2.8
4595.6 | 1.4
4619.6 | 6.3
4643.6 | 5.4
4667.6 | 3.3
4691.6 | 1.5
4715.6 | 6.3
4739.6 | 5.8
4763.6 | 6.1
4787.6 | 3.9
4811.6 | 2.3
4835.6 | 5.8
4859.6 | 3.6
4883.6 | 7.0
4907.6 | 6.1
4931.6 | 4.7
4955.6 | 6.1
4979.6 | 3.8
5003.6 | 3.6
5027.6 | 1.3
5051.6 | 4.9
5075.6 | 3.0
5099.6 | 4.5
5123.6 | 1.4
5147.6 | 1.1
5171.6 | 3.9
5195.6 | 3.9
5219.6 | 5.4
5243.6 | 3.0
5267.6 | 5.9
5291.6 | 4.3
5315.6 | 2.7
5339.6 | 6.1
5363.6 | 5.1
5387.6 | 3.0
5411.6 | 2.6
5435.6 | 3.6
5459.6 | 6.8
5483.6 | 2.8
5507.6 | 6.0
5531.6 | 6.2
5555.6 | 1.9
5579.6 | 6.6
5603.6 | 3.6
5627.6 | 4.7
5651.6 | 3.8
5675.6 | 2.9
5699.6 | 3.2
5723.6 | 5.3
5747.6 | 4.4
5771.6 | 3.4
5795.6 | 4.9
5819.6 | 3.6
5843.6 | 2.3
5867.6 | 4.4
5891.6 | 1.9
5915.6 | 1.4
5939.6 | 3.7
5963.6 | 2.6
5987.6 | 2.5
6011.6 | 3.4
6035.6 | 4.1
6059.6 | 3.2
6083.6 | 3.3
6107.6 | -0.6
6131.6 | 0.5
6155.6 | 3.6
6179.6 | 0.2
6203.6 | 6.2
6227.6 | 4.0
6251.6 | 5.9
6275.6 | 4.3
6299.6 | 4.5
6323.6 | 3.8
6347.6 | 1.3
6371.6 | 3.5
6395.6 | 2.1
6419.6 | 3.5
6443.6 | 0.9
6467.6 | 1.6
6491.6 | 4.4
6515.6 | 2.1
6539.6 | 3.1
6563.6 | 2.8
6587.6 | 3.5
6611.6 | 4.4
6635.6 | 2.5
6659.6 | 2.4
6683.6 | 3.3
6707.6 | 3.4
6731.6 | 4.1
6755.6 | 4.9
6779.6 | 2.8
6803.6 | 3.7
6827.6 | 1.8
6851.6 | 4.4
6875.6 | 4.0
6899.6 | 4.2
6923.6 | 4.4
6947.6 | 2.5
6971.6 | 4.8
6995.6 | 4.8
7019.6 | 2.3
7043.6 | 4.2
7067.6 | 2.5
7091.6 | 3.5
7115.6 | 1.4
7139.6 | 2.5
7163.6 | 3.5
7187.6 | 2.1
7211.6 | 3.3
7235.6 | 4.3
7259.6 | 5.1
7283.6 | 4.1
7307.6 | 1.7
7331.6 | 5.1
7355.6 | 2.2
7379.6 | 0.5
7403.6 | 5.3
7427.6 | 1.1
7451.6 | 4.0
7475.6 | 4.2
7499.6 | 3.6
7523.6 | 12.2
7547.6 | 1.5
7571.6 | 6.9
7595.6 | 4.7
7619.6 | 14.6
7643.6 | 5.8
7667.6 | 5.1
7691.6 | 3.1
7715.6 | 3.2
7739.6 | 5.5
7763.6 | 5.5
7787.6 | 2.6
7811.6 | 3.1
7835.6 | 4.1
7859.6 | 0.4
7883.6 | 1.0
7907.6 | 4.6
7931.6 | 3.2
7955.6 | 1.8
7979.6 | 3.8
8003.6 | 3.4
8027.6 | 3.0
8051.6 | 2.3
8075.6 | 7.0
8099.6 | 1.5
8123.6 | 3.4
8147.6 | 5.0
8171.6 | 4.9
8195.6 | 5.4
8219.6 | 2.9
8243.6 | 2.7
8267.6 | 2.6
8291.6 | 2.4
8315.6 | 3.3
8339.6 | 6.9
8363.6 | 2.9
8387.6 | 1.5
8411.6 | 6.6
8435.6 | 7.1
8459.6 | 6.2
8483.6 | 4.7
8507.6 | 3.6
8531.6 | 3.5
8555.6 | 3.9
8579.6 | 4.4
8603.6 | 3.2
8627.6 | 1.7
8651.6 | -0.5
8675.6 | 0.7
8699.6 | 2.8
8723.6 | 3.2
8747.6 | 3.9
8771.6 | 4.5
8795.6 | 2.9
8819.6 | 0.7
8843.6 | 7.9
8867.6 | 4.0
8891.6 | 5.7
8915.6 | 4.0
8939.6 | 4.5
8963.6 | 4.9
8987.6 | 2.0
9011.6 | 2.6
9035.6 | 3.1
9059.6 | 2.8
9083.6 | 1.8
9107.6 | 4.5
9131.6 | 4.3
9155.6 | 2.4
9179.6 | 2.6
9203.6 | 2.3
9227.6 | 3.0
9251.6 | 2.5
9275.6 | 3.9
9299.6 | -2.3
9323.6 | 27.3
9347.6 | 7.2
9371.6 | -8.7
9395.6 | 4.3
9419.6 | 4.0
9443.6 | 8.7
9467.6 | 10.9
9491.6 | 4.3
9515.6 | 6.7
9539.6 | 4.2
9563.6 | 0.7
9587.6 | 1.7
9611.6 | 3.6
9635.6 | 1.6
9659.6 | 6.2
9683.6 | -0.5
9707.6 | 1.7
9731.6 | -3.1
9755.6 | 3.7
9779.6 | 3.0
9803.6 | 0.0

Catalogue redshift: 1.016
